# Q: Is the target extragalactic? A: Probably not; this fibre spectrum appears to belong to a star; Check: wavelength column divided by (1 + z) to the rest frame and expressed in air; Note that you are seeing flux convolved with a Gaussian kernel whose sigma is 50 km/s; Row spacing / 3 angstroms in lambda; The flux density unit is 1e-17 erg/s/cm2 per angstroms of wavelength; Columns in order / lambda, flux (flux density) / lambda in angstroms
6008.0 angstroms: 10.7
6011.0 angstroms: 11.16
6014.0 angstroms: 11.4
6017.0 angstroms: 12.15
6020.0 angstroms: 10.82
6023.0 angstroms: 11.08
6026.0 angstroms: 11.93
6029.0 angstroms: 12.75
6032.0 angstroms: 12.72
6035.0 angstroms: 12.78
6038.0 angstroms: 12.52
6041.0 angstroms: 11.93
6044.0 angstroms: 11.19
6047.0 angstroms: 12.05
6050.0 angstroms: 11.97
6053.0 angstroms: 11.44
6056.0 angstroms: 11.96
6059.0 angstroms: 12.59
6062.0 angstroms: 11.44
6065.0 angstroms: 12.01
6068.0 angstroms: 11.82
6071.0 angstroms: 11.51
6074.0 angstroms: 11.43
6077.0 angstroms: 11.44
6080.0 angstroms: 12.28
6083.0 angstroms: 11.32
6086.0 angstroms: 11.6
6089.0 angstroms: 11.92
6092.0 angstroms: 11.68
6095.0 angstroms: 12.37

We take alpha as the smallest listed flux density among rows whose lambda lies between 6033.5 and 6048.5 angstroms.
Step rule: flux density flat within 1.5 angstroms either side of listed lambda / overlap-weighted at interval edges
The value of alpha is 11.19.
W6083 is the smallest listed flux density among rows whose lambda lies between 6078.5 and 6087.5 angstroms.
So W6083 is 11.32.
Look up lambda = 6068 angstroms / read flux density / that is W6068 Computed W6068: 11.82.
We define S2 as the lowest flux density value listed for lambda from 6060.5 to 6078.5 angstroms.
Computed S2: 11.43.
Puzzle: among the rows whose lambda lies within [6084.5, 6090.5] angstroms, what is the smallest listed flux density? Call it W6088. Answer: 11.6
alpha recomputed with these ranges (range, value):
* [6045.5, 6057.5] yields 11.44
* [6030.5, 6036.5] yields 12.72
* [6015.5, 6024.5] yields 10.82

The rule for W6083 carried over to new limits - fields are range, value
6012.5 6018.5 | 11.4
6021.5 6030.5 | 11.08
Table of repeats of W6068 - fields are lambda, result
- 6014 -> 11.4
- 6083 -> 11.32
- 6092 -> 11.68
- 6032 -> 12.72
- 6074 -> 11.43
